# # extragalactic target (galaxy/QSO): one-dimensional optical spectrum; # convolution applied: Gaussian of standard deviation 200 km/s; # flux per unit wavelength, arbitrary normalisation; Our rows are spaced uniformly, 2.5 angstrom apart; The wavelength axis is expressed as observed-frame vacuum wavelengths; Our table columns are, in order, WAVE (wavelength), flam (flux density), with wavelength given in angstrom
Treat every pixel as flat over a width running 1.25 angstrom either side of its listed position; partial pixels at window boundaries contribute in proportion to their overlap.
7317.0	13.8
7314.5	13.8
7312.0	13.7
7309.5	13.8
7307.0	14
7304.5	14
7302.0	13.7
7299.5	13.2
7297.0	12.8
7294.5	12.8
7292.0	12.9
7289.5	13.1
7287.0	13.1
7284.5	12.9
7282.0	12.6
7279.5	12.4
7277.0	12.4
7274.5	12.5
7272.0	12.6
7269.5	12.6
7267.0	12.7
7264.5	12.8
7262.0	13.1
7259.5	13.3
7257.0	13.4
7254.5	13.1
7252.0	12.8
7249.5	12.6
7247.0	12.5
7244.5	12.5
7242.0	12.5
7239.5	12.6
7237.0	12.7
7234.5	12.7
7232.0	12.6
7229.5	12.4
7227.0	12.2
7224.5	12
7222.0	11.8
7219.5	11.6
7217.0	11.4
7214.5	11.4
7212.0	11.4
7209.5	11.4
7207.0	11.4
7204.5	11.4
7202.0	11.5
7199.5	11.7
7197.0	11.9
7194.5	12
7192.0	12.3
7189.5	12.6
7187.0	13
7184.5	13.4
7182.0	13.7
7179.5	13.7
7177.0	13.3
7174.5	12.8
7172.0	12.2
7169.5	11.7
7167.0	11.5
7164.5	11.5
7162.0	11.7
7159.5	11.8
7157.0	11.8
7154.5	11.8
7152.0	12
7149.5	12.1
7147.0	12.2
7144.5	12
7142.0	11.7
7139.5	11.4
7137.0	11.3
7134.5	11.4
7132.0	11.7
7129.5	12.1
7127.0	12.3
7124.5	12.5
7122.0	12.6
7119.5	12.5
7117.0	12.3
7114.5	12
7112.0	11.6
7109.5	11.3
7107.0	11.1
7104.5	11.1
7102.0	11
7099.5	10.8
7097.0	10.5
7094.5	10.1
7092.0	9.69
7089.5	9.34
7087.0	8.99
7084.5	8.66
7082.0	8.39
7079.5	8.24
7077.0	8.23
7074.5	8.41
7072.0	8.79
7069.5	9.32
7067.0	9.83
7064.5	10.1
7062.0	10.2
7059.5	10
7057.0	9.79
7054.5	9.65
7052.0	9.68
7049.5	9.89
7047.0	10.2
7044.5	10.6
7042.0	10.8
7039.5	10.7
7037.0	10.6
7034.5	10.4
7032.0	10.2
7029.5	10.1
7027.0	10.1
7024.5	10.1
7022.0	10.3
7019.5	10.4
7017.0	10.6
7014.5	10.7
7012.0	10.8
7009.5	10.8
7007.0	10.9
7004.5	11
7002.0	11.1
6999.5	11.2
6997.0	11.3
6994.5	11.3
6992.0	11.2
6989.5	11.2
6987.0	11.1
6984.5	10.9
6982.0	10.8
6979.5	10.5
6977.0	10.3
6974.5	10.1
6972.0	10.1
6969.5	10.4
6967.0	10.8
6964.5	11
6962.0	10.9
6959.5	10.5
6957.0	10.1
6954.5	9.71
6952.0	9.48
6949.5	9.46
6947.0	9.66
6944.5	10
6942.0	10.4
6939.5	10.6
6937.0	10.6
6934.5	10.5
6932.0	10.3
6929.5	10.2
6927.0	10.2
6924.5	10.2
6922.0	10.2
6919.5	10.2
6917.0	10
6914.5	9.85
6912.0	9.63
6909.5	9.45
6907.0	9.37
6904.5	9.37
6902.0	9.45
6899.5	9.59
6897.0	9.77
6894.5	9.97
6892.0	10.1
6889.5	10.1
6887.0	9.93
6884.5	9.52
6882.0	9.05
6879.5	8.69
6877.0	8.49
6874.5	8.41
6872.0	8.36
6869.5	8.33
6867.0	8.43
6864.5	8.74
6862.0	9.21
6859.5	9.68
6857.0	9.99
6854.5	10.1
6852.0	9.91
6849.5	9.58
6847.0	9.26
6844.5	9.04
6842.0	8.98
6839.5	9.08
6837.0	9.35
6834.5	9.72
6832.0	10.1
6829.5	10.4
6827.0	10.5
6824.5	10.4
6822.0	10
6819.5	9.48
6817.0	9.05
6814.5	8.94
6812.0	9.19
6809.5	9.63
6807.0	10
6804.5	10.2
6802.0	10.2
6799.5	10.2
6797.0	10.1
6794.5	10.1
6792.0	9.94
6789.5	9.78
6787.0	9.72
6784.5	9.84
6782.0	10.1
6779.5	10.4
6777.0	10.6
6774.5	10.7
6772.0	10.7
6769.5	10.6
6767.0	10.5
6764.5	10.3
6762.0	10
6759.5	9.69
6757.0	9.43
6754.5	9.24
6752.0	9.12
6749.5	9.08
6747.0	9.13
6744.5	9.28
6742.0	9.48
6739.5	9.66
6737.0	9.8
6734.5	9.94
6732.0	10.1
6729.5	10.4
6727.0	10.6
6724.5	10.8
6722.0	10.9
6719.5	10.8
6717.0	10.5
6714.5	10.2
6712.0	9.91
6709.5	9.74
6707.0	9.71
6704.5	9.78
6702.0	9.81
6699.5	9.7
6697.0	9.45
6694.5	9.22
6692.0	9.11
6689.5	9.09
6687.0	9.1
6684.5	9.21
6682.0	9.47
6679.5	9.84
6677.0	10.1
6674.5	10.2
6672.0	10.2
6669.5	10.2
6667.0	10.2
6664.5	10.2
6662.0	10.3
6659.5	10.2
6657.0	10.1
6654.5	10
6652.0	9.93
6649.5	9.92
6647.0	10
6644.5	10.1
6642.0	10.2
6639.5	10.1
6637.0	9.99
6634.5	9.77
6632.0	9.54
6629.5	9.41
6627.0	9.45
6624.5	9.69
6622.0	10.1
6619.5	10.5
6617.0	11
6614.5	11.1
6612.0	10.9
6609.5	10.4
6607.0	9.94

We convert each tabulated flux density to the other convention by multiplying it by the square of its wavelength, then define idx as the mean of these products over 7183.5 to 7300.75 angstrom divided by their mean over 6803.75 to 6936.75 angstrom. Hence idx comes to 1.44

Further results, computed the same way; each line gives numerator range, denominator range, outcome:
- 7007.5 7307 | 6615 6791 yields 1.33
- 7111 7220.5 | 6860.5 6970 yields 1.32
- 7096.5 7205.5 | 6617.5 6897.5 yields 1.37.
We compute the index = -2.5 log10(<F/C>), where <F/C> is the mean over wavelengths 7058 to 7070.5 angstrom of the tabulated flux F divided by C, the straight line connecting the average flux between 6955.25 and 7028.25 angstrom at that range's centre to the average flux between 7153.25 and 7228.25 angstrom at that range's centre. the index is 0.13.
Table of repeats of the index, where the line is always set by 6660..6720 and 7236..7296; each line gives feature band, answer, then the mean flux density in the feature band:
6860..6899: 0.18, 9.16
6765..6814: 0.02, 10.1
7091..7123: 0.06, 11.3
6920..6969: 0.09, 10.3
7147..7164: 0.03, 11.9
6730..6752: 0.06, 9.56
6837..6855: 0.13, 9.39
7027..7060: 0.14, 10.2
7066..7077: 0.30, 8.97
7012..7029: 0.11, 10.4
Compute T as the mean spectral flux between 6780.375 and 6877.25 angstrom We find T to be 9.57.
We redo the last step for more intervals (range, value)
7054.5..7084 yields 9.21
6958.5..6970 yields 10.7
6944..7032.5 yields 10.5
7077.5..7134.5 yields 10.8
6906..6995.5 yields 10.3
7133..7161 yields 11.8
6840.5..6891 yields 9.19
